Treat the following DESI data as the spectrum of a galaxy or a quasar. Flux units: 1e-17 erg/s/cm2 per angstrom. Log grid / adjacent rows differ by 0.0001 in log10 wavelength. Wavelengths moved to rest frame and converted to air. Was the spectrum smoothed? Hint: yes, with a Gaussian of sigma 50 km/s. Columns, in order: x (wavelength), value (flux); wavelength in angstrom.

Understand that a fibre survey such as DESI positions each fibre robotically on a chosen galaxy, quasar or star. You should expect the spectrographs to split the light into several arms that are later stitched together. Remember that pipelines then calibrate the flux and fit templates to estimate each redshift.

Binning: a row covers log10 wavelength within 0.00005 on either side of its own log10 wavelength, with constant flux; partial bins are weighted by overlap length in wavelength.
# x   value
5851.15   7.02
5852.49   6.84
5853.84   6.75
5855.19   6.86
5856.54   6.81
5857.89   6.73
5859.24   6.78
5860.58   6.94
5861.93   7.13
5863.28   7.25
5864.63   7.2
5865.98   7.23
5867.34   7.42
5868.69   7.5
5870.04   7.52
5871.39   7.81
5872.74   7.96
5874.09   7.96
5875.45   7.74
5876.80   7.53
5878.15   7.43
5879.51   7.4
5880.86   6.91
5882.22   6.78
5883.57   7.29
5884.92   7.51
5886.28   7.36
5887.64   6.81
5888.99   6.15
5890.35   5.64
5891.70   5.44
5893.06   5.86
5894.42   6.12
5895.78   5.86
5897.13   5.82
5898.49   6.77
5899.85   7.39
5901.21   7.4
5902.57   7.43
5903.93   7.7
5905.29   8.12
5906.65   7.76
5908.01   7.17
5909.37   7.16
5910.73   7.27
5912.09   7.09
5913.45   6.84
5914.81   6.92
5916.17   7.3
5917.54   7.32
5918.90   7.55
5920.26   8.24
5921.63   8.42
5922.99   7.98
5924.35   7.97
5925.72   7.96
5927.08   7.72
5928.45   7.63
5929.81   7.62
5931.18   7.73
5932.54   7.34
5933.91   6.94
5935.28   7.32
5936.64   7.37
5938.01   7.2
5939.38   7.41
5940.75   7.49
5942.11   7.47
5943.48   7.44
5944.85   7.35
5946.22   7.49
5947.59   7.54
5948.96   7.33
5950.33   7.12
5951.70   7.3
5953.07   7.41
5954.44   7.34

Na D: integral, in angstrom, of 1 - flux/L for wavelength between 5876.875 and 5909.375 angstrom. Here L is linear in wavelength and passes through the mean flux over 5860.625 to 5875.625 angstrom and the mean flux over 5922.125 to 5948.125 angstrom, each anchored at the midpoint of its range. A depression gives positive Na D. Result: 2.6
